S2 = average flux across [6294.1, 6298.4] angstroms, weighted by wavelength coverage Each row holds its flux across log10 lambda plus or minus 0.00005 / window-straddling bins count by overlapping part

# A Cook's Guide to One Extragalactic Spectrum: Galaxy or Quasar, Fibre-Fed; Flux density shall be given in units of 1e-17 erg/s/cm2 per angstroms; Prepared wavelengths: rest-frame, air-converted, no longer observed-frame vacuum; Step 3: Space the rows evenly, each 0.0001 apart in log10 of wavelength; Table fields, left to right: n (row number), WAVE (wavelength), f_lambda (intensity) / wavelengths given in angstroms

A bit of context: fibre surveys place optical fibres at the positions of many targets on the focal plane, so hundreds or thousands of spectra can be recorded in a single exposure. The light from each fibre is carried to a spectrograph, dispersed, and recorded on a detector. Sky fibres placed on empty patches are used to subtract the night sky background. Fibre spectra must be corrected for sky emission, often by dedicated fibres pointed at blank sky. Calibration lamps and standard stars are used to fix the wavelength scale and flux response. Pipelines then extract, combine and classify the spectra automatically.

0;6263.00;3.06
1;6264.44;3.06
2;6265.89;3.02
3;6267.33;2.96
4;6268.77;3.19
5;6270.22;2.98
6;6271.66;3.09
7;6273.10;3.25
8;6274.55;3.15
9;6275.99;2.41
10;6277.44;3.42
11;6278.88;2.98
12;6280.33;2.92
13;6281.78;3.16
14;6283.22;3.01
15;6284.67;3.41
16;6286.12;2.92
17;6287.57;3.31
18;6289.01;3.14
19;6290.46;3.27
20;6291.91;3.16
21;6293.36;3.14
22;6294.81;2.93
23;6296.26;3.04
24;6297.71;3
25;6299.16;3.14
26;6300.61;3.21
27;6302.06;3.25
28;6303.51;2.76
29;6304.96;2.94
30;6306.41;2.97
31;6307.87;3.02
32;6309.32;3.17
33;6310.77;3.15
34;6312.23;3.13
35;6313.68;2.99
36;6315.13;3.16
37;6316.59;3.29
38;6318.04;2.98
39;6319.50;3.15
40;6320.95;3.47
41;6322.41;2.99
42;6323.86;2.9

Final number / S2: 2.99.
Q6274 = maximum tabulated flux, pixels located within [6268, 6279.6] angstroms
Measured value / 3.42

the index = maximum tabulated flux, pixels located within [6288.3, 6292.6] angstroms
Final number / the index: 3.27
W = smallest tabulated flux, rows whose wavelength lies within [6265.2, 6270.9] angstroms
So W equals 2.96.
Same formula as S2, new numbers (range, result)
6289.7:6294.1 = 3.19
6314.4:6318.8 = 3.14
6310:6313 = 3.14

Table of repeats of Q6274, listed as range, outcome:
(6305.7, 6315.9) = 3.17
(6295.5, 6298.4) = 3.04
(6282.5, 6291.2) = 3.41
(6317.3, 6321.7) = 3.47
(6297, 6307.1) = 3.25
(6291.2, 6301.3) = 3.21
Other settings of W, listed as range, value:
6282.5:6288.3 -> 2.92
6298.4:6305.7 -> 2.76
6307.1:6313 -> 3.02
